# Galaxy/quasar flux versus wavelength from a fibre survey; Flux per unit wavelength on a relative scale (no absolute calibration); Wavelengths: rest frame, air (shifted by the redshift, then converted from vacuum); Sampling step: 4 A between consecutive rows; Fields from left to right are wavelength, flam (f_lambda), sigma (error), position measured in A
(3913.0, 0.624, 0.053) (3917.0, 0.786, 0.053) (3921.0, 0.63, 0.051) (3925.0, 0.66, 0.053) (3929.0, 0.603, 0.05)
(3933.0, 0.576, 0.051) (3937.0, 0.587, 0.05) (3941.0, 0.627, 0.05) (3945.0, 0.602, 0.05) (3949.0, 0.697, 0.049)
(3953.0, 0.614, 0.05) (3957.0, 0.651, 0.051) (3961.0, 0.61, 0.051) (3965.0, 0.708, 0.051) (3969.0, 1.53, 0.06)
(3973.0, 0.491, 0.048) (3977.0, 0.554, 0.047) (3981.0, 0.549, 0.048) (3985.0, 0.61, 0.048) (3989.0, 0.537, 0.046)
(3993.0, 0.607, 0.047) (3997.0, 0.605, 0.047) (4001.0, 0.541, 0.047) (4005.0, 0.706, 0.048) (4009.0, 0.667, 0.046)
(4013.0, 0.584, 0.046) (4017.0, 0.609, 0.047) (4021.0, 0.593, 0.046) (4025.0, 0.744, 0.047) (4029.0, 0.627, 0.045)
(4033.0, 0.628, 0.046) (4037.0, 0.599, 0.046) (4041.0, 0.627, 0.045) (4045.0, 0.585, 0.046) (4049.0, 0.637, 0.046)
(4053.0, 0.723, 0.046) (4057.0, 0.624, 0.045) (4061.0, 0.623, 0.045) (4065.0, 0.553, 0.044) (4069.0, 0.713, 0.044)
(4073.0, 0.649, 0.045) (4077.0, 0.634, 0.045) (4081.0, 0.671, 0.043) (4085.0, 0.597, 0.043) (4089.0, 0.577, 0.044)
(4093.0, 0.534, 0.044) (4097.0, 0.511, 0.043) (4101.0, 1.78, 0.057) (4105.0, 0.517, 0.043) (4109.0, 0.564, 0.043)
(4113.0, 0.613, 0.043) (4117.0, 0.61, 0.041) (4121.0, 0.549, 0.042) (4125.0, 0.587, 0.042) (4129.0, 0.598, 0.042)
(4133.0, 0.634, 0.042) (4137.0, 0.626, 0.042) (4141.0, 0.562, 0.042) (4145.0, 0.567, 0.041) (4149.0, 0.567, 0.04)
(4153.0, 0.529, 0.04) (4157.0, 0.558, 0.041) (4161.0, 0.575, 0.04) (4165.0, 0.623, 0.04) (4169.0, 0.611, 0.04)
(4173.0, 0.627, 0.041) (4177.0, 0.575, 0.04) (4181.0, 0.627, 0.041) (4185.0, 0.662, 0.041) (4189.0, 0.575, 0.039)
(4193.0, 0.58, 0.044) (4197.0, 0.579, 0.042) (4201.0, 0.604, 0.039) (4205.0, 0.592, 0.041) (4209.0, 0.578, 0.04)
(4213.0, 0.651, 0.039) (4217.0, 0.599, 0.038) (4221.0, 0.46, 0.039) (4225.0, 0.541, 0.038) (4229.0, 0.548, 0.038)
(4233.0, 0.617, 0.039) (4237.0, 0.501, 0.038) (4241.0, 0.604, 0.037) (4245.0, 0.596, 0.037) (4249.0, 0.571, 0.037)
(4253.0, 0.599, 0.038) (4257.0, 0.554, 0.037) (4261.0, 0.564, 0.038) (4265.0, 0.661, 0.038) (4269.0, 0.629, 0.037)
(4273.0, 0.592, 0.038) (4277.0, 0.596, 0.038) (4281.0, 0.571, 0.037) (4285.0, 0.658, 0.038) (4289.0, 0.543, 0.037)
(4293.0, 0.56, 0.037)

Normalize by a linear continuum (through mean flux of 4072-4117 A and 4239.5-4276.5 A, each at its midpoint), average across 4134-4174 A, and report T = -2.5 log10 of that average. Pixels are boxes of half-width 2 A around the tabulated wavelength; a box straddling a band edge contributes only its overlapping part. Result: 0.13 mag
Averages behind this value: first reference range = 0.692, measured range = 0.585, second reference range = 0.597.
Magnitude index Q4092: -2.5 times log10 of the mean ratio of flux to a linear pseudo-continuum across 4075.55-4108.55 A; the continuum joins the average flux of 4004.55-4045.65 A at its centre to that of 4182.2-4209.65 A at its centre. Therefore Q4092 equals -0.167 mag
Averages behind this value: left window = 0.632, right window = 0.597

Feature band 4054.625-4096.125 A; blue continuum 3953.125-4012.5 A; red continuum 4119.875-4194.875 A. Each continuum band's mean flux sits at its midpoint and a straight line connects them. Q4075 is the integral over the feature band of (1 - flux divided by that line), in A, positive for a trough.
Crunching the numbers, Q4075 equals 0.7 A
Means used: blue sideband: 0.665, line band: 0.616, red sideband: 0.592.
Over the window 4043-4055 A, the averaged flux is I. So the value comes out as 0.648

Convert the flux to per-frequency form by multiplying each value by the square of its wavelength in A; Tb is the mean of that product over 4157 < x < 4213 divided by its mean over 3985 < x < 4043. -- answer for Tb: 1.05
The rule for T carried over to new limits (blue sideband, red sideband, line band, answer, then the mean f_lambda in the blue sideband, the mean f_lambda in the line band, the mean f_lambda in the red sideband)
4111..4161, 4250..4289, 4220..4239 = 0.11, 0.583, 0.537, 0.599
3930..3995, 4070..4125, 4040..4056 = 0.04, 0.659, 0.643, 0.675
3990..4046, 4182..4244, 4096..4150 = -0.12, 0.622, 0.668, 0.58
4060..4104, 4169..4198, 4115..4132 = 0.14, 0.711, 0.589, 0.605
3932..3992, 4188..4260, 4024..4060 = -0.01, 0.663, 0.64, 0.575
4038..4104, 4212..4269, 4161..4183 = 0.02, 0.686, 0.609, 0.577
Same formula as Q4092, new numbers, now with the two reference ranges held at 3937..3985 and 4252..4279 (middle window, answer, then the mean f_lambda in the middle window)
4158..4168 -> 0.057 mag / 0.596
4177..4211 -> 0.038 mag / 0.598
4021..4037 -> 0.030 mag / 0.649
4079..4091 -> 0.061 mag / 0.615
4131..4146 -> 0.064 mag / 0.599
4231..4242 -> 0.067 mag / 0.571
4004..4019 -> 0.057 mag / 0.637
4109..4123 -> 0.097 mag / 0.587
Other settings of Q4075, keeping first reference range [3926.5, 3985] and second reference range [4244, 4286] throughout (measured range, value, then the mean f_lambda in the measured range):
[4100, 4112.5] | -4.2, 0.847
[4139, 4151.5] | 1.2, 0.564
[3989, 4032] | 2.1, 0.624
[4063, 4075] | 0.1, 0.638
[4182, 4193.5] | 0.1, 0.611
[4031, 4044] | 0.7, 0.615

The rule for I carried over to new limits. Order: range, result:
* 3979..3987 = 0.58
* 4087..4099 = 0.541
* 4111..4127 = 0.59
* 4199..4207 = 0.598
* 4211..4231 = 0.56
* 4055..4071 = 0.628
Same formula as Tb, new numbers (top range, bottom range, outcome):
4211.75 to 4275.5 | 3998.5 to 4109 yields 0.96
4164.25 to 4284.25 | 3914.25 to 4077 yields 1.02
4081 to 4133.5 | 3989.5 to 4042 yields 1.12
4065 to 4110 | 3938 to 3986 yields 1.09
